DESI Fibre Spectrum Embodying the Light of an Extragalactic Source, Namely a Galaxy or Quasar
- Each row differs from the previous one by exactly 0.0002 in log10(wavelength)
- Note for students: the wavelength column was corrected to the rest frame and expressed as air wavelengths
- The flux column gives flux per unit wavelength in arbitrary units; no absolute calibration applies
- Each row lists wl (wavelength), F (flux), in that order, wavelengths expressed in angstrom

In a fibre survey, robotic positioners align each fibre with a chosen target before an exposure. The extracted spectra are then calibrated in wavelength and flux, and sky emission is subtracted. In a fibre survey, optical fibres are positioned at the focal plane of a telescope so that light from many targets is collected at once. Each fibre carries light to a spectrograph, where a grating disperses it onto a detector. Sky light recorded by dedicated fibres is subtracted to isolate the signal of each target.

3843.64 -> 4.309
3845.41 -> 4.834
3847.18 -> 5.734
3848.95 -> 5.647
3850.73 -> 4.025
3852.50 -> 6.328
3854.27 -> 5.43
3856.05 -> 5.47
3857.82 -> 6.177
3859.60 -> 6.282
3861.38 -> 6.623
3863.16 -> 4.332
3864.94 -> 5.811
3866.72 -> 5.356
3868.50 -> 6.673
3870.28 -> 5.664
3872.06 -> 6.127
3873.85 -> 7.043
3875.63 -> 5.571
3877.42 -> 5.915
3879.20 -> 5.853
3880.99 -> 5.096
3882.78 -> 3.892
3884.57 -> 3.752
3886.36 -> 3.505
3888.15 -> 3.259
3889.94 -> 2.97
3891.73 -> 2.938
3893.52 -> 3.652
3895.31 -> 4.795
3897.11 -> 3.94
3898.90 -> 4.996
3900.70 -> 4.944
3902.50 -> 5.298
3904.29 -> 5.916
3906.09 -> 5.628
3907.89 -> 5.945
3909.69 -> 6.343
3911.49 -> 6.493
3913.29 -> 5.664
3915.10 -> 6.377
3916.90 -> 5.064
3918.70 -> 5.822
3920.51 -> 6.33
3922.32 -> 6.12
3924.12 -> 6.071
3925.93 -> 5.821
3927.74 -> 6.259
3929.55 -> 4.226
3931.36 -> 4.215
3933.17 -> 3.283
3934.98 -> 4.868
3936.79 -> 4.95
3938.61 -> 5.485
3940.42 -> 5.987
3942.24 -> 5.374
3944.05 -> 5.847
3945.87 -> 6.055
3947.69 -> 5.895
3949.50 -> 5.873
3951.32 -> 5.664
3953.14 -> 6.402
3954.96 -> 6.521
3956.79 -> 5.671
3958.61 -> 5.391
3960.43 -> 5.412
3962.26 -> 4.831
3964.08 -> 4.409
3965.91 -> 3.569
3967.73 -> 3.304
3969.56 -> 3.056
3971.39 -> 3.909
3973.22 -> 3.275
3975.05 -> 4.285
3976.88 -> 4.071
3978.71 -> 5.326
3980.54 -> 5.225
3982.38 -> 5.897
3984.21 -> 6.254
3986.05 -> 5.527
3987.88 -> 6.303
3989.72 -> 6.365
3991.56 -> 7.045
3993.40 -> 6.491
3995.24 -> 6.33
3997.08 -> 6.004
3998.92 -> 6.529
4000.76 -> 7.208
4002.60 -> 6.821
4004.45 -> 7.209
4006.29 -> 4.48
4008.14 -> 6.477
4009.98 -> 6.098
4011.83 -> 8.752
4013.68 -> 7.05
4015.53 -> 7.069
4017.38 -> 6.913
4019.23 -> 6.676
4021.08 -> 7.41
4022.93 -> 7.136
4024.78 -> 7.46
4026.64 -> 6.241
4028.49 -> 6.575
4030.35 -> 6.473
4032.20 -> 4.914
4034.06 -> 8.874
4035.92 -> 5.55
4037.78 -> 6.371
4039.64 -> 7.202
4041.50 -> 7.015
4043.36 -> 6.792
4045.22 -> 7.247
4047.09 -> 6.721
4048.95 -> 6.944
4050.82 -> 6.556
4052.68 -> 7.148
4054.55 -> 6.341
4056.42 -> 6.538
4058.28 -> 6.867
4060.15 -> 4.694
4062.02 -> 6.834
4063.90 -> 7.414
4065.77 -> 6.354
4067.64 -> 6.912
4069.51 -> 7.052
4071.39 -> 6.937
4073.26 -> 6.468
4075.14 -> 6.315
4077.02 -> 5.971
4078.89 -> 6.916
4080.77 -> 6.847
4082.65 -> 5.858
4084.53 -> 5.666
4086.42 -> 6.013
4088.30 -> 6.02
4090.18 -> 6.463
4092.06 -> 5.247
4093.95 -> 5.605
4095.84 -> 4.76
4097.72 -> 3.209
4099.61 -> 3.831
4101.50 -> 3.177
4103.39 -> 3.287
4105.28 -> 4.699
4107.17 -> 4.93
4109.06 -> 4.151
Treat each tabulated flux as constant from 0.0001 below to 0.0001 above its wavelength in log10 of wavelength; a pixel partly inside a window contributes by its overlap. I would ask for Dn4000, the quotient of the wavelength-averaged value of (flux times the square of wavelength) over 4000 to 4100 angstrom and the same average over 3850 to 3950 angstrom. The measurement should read 1.3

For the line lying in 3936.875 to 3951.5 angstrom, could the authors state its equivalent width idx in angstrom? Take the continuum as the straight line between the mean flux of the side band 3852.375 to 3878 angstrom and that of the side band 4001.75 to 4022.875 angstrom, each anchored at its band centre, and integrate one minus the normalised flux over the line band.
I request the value 1.5 angstrom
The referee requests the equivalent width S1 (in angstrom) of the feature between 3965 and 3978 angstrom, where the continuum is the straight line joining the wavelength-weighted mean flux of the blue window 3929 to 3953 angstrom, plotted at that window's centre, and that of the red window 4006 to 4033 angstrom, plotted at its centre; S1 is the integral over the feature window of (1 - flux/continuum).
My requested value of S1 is 4.83 angstrom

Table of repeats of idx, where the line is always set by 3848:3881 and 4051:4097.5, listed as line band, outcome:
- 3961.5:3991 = 6.3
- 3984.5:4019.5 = -2.9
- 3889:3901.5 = 3.9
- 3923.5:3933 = 1.3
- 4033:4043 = -1.3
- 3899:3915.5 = 0.2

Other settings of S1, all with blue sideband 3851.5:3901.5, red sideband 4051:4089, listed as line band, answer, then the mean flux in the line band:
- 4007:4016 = -1.5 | 7.03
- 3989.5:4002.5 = -1.4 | 6.6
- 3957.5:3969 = 2.5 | 4.46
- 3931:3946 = 1.2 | 5.1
